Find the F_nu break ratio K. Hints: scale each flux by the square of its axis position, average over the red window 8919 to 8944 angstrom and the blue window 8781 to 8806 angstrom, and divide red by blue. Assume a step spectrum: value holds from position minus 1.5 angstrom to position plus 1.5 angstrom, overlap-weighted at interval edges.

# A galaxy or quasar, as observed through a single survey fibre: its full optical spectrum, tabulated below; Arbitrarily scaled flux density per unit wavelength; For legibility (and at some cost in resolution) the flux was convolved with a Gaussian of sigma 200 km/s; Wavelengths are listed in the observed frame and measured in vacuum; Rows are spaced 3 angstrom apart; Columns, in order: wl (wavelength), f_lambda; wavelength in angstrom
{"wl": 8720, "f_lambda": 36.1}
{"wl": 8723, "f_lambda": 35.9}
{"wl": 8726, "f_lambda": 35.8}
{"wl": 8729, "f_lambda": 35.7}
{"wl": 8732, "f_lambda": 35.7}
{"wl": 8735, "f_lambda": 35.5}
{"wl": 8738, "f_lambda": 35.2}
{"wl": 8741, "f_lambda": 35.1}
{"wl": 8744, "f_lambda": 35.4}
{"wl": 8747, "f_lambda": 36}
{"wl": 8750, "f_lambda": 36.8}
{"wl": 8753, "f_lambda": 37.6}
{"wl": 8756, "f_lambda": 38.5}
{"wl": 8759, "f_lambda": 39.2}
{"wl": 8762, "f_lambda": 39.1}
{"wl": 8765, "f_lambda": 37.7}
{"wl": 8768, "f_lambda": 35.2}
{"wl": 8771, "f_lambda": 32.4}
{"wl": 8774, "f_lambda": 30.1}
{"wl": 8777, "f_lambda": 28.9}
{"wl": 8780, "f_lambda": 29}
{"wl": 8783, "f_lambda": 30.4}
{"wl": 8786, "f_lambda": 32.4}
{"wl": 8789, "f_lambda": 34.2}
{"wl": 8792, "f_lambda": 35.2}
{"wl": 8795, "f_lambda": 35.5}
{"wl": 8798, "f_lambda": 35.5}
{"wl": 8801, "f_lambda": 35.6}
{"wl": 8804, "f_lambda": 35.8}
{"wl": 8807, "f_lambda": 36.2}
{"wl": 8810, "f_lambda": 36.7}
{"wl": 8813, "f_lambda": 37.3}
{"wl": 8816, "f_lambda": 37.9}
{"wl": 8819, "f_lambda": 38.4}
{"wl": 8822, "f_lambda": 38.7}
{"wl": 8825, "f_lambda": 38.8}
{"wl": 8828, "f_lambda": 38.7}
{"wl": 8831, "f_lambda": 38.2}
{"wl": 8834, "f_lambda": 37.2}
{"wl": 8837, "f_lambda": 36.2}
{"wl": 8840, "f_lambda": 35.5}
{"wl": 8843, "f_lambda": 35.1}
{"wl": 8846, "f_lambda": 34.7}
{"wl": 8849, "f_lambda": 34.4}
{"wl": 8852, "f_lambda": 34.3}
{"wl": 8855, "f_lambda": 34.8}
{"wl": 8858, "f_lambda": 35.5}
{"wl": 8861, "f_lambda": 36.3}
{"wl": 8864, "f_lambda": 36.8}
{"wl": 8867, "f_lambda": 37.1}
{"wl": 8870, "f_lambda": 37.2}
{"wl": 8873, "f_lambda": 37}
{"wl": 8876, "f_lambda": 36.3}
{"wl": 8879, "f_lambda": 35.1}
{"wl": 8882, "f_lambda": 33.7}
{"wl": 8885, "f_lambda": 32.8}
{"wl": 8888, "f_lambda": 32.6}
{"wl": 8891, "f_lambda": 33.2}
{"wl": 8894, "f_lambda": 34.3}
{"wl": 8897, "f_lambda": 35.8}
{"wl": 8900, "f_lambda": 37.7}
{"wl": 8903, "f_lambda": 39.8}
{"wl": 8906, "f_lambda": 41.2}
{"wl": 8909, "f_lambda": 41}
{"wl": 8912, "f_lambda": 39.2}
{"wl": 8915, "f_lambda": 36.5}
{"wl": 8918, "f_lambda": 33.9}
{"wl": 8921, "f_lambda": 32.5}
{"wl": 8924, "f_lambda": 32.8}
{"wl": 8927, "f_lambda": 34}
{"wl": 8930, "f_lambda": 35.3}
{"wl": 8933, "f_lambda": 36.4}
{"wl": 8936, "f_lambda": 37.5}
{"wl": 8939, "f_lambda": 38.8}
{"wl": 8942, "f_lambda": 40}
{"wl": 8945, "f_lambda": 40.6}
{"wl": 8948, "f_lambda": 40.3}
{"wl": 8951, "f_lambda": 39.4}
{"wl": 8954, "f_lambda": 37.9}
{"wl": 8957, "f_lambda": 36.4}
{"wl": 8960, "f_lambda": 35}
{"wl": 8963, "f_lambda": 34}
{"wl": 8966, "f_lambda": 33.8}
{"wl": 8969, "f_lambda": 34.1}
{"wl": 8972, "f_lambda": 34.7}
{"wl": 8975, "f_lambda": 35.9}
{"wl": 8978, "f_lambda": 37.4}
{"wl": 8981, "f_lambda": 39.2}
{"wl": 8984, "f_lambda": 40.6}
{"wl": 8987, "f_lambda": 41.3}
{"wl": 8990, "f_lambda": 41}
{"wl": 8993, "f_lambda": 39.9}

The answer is 1.1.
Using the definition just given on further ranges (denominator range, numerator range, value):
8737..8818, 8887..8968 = 1.08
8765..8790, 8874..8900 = 1.11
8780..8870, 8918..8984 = 1.05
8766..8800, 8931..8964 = 1.20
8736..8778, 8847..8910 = 1.04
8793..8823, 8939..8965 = 1.07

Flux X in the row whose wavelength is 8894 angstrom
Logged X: 34.3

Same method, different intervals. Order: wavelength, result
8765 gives 37.7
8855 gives 34.8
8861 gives 36.3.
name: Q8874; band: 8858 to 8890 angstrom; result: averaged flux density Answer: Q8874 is 35.5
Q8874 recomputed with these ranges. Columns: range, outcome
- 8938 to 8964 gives 38.1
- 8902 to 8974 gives 36.9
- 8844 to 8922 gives 35.9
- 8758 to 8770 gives 37.5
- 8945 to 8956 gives 39.3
